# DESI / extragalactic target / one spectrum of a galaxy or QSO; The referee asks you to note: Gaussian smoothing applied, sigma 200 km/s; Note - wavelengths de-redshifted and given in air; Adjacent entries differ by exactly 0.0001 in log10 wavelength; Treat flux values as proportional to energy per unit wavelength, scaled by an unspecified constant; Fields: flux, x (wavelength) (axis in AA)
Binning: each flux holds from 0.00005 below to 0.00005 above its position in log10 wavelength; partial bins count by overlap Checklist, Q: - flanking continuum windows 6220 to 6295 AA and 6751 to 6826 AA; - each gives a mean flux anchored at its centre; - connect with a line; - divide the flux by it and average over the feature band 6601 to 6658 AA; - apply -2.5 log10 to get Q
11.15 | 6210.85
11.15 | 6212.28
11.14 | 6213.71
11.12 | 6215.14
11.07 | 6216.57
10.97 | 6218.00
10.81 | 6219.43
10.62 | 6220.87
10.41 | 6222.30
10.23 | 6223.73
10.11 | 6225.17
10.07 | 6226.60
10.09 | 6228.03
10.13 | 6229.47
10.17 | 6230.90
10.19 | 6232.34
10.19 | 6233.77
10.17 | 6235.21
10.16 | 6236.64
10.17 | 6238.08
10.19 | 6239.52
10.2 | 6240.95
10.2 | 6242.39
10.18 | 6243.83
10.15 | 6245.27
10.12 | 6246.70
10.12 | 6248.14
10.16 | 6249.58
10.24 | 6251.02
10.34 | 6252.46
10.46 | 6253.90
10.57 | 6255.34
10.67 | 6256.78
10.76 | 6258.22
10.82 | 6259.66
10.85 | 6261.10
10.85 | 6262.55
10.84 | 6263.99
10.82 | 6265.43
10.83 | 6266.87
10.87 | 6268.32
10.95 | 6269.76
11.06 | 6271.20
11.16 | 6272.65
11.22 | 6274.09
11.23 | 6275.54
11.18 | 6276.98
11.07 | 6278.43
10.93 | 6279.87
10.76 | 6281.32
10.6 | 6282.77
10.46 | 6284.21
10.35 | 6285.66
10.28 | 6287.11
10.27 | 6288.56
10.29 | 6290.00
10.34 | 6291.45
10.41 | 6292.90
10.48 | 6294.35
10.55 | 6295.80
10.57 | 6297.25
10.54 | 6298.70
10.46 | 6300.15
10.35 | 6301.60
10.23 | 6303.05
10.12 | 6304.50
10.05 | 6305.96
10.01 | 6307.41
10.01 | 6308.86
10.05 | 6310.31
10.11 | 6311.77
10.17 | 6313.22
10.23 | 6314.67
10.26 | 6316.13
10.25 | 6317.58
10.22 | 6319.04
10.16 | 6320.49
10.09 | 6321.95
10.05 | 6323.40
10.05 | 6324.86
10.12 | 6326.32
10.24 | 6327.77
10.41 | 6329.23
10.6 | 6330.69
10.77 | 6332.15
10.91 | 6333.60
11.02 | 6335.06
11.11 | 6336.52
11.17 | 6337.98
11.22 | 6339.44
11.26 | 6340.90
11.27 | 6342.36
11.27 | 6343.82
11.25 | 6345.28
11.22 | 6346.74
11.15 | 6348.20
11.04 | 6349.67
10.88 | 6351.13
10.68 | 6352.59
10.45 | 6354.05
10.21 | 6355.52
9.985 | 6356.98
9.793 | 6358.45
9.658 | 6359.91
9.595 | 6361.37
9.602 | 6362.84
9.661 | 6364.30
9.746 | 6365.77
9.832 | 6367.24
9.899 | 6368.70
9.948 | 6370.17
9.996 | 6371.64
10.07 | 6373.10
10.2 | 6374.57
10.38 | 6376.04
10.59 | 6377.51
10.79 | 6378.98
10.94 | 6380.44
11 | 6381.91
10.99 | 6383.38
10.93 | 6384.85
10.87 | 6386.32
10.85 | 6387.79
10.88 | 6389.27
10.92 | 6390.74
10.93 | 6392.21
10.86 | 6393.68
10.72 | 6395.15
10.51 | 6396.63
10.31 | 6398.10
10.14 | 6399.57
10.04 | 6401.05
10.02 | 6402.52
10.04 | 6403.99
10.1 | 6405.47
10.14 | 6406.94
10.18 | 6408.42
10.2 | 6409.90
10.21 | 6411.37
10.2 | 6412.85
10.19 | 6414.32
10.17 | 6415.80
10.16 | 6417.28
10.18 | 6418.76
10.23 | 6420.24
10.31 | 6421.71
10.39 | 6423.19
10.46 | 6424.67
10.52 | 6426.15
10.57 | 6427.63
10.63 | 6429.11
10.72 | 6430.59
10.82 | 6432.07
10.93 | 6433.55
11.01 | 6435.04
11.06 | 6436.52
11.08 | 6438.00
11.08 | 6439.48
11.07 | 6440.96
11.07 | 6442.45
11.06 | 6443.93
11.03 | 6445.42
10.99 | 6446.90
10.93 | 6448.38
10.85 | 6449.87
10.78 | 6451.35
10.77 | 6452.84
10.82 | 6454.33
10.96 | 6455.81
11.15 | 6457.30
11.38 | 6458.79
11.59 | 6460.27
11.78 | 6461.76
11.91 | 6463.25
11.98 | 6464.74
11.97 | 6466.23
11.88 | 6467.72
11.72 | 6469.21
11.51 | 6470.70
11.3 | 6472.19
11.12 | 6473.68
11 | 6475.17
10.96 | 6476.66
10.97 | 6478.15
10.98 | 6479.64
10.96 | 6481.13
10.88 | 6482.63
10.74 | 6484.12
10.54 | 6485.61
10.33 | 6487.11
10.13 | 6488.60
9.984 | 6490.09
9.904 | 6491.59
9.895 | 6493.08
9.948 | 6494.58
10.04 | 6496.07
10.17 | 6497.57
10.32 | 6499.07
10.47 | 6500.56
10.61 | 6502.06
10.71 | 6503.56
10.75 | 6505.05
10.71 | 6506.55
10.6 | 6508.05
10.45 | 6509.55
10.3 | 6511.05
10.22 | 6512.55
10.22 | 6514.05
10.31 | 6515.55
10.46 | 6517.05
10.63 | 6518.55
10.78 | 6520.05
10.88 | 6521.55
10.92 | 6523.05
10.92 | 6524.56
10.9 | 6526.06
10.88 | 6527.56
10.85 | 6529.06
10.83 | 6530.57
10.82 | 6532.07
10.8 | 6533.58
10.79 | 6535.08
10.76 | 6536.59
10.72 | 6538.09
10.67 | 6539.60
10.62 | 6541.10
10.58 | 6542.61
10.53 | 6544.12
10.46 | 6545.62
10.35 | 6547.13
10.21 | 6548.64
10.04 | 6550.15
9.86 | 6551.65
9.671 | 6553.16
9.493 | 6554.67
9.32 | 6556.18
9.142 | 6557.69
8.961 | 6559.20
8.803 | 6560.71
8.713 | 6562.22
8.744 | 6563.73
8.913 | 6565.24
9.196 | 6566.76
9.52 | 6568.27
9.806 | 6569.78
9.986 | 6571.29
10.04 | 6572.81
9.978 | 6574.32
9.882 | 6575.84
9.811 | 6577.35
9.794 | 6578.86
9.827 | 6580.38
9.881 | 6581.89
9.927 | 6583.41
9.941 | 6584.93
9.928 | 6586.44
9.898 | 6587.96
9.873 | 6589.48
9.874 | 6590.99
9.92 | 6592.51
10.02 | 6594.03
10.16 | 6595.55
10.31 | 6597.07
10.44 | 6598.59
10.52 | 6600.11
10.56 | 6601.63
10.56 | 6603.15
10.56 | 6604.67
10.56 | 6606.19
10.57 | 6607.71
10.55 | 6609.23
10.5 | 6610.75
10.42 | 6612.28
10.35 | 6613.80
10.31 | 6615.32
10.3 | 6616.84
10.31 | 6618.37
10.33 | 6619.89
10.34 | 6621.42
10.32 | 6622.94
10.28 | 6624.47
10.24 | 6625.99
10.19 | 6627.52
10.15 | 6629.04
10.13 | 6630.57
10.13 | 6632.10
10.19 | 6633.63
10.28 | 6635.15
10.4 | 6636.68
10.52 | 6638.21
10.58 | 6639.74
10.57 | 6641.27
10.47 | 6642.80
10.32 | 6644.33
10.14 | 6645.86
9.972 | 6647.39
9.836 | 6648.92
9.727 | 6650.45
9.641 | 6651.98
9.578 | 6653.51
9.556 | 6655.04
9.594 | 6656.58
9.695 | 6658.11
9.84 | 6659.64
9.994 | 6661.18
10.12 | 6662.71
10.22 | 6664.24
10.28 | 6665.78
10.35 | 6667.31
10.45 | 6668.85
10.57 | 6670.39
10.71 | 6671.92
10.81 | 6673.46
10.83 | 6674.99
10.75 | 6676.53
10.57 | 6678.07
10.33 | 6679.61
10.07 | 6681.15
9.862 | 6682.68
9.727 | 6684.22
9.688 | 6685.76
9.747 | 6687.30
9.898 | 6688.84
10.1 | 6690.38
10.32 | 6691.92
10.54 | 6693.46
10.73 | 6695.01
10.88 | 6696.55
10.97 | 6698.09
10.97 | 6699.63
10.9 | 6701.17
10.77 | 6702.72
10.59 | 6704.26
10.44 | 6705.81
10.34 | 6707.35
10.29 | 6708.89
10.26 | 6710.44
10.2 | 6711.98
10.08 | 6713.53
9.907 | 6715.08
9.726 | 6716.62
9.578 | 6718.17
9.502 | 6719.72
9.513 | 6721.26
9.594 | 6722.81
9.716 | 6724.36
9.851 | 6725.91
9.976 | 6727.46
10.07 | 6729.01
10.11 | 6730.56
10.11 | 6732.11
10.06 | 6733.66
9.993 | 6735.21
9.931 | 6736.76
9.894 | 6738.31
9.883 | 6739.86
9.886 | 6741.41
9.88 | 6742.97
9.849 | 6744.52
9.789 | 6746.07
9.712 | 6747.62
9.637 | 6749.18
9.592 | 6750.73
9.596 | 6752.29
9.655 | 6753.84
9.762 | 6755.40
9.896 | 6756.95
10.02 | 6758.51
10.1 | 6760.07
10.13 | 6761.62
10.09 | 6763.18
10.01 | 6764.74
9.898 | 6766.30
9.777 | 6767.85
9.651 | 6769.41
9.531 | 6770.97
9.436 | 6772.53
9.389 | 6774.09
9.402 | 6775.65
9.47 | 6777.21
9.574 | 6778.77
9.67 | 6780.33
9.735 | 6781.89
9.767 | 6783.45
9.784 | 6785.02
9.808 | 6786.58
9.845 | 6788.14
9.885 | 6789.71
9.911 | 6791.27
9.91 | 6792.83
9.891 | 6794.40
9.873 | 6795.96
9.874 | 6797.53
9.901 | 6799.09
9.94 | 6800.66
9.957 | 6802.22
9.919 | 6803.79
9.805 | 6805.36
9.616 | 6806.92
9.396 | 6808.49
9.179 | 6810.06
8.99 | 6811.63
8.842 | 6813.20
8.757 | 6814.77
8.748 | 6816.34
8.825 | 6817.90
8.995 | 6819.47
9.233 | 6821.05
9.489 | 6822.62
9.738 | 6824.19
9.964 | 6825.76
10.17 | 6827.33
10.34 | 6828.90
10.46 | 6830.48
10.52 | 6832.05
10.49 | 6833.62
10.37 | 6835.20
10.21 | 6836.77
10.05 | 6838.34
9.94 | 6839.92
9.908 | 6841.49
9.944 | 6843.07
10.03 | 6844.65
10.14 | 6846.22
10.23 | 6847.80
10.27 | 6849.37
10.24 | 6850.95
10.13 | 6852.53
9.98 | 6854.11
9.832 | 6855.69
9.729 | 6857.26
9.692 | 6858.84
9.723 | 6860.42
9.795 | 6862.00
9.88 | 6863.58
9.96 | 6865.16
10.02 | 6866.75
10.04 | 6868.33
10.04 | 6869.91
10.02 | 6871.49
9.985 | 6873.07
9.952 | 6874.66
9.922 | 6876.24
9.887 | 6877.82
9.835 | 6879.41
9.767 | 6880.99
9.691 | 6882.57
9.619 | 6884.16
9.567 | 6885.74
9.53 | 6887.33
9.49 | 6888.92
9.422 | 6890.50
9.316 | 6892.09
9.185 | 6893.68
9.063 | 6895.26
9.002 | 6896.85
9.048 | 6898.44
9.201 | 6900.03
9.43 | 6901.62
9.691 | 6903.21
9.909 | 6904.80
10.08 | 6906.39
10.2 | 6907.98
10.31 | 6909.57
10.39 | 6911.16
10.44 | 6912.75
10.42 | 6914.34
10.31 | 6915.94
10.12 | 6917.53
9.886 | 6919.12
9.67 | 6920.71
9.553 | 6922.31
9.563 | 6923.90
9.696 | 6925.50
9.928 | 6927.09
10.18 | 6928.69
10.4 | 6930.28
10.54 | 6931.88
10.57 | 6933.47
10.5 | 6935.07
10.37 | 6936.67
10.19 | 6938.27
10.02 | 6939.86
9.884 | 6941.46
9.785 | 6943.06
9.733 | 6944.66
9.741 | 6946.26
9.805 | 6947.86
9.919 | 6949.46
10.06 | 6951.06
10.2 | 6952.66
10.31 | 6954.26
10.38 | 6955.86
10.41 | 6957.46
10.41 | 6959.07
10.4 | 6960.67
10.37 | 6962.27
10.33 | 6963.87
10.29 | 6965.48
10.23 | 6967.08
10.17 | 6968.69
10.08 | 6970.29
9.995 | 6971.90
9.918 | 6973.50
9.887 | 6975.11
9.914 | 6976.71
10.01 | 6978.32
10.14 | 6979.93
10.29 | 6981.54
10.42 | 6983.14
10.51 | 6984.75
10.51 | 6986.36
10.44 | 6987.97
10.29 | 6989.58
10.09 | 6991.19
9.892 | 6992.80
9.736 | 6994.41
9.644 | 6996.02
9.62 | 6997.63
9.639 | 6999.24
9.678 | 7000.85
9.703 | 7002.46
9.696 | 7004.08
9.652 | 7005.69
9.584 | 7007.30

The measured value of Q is -0.04 mag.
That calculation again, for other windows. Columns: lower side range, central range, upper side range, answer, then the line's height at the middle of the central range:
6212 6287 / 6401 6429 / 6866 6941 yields 0.02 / 10.4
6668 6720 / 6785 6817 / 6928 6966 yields 0.07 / 10.3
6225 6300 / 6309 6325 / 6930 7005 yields 0.04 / 10.5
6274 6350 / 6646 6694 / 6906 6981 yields 0.02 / 10.3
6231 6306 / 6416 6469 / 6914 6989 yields -0.06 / 10.4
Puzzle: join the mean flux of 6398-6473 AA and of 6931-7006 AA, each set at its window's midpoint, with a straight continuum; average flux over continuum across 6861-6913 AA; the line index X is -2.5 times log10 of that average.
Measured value 0.050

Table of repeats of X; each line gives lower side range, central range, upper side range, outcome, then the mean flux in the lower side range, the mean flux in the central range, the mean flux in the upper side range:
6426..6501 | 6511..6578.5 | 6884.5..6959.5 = 0.06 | 10.9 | 10.1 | 9.91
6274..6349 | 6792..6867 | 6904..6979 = 0.04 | 10.6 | 9.81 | 10.1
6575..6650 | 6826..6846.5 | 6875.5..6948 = -0.03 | 10.2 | 10.2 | 9.85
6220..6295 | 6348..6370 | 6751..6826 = 0.02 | 10.5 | 10.1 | 9.63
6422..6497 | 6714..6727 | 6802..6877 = 0.05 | 10.9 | 9.69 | 9.82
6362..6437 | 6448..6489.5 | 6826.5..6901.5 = -0.08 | 10.4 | 11.1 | 9.86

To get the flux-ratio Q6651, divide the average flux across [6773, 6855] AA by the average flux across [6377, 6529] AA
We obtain 0.91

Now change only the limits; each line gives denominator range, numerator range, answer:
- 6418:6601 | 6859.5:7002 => 0.95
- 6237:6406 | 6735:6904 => 0.93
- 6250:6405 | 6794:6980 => 0.94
